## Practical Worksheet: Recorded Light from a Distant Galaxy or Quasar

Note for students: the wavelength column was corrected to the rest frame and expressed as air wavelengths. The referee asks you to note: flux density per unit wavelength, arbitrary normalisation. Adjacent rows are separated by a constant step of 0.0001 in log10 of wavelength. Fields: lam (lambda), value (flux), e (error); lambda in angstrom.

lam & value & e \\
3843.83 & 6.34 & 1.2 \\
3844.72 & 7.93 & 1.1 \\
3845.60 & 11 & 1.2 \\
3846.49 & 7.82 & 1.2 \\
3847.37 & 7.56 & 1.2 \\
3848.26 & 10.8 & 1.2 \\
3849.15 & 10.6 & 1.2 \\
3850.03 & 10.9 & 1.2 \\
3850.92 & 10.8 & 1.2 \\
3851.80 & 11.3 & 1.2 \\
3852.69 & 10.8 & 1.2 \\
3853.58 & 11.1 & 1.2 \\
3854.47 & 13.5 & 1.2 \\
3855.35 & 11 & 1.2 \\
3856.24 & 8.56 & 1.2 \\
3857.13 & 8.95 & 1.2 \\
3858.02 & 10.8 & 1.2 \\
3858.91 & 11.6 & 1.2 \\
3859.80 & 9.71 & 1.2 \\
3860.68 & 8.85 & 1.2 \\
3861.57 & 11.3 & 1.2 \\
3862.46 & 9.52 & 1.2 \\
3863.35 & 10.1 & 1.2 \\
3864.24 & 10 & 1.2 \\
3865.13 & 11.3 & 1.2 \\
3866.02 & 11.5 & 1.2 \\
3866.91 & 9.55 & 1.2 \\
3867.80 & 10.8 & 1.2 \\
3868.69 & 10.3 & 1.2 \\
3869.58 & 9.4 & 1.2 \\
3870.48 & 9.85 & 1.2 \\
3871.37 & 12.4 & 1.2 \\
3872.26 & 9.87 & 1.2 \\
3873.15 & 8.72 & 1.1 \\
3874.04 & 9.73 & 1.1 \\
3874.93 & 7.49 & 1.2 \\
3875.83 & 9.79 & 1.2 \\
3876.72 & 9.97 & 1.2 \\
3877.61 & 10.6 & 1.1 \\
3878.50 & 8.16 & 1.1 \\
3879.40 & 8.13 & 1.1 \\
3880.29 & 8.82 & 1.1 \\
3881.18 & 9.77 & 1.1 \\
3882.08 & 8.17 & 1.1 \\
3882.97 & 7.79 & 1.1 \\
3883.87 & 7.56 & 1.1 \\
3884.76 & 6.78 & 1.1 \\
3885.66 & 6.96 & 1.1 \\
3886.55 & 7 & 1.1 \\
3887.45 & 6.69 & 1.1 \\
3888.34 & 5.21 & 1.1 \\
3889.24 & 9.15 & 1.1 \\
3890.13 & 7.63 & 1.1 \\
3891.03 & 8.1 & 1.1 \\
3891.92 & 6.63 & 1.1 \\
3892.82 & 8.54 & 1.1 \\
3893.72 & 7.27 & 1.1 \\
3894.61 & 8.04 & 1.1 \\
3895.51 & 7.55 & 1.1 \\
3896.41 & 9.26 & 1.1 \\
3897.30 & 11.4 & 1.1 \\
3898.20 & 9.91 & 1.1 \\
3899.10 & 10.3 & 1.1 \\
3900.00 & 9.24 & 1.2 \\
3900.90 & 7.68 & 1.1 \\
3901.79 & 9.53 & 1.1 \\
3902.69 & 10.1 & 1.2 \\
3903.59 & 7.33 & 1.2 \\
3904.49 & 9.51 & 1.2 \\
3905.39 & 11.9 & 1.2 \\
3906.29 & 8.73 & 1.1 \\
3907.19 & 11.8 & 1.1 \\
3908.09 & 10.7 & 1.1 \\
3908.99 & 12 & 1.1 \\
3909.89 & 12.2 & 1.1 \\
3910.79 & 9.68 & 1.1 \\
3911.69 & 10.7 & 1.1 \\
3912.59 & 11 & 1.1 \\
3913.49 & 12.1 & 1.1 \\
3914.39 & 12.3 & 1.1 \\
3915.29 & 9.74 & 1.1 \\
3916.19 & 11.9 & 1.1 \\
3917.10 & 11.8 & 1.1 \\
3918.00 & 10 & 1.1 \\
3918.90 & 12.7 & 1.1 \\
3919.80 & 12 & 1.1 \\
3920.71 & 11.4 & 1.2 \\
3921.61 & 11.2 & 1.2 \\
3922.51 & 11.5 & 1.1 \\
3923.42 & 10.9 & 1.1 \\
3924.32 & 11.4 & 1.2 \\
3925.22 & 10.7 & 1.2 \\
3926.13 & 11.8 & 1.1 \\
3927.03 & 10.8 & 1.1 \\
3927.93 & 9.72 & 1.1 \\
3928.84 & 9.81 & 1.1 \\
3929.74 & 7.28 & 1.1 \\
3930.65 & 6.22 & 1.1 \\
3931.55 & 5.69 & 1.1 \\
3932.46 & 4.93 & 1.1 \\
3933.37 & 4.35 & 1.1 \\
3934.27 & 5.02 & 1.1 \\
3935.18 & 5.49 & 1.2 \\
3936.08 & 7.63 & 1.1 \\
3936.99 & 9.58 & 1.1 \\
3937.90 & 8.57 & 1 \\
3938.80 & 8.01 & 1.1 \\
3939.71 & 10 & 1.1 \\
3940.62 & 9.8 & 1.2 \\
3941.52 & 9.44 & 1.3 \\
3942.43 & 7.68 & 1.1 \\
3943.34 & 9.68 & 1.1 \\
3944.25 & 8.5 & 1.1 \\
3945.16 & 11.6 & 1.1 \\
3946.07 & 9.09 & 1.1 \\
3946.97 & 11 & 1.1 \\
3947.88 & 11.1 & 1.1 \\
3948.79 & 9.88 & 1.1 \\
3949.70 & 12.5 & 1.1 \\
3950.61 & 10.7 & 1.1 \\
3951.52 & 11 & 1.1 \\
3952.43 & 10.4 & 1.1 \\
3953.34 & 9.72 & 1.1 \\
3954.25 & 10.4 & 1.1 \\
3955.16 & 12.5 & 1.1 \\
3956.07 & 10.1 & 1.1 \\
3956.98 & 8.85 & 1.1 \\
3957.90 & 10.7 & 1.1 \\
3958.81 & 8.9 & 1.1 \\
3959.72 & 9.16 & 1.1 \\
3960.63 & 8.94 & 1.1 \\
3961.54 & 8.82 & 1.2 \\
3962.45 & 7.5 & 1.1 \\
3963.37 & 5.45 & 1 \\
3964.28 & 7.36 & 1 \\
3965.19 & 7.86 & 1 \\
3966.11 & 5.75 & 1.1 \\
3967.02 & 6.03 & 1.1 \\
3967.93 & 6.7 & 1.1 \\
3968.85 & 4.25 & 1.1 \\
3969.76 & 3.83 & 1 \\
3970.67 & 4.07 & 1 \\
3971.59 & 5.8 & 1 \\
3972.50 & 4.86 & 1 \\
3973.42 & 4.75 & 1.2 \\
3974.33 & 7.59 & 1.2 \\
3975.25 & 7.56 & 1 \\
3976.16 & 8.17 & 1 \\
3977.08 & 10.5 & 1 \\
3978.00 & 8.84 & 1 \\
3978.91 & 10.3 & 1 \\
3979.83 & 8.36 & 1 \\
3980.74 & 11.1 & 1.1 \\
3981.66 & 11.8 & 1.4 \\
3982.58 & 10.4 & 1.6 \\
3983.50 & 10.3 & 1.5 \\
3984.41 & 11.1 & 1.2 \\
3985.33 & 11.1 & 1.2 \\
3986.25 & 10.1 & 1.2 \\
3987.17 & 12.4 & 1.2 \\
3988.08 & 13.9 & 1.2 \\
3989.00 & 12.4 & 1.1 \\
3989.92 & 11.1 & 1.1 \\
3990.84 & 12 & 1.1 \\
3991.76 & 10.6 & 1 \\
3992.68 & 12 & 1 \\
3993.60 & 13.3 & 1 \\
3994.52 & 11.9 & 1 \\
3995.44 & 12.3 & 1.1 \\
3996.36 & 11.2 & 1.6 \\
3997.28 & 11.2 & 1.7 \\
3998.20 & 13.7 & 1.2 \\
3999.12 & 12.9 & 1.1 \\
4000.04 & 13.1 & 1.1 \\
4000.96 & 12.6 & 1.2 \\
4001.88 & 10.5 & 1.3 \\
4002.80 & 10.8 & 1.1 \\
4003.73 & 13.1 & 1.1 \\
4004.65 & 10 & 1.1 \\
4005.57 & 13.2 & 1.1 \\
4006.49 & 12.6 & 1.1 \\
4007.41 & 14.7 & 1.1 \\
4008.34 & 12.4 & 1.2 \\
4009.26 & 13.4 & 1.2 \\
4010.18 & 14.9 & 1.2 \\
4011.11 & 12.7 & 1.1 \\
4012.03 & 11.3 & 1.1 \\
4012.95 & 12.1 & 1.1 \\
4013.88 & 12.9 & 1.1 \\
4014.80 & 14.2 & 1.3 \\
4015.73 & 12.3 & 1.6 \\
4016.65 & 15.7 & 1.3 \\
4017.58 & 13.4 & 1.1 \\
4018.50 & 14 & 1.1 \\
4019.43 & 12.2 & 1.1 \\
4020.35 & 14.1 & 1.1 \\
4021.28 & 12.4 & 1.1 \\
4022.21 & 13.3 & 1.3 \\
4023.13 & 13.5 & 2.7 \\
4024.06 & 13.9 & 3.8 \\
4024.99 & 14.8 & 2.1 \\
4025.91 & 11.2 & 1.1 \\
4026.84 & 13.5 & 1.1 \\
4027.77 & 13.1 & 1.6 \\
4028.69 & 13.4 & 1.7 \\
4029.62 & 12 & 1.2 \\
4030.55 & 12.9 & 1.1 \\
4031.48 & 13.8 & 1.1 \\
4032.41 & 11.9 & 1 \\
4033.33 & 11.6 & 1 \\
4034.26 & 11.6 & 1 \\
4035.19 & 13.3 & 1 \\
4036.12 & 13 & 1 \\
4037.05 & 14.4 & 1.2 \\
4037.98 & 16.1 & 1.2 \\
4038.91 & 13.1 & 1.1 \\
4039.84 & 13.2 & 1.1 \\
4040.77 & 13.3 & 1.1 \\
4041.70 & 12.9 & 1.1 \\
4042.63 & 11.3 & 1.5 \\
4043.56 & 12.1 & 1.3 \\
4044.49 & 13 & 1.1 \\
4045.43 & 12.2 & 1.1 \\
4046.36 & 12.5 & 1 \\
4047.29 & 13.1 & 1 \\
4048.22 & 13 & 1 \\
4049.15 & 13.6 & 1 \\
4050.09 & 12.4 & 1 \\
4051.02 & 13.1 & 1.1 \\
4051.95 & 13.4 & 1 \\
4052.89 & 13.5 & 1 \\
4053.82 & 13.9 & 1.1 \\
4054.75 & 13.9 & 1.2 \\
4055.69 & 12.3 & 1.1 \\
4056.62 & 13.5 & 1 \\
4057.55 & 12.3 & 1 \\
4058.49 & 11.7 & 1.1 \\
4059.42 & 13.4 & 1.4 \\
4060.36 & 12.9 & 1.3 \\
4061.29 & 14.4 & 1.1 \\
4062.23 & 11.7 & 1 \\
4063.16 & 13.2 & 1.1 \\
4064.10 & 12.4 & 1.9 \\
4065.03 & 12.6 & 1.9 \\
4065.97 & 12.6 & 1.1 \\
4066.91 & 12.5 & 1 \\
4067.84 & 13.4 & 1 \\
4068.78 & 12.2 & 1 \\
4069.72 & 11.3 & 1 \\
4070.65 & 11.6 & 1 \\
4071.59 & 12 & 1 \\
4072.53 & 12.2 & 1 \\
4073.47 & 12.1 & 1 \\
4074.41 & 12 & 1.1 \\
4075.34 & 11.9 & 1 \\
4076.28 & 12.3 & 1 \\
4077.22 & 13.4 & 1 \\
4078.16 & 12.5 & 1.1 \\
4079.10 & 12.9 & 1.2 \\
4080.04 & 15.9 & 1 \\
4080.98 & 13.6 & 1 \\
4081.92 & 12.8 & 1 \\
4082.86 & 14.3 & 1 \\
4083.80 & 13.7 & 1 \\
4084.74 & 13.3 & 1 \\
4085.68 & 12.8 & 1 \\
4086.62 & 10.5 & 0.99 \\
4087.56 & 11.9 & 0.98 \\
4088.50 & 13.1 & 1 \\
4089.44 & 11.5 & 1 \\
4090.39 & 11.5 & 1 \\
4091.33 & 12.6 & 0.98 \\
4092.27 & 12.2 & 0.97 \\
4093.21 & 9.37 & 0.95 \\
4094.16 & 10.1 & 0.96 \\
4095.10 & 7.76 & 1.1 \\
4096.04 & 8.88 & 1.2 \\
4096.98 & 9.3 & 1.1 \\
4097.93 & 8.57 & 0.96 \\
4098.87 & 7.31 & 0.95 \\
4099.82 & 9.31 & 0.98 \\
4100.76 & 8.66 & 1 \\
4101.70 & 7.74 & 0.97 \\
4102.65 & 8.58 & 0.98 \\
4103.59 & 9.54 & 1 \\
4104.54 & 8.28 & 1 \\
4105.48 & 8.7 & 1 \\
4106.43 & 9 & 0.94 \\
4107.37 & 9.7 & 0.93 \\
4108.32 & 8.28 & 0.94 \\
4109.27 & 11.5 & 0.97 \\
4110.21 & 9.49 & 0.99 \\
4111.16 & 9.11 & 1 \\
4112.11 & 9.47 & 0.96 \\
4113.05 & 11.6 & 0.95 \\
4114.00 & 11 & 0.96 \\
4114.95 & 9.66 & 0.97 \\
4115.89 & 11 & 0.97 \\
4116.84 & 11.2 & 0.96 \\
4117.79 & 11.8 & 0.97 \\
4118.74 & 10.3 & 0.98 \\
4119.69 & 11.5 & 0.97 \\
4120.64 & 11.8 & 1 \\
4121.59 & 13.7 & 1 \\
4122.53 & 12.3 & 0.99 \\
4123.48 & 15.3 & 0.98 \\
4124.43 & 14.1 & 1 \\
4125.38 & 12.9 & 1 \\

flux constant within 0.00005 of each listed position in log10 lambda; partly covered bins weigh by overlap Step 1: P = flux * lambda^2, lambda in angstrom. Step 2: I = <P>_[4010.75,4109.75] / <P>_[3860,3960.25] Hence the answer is 1.4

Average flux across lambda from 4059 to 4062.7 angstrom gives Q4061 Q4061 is 13.1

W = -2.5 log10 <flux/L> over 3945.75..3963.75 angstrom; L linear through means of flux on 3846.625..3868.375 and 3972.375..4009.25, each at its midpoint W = 0.11 mag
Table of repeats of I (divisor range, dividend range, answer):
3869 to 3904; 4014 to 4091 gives 1.63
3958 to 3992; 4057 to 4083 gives 1.54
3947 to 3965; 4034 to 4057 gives 1.42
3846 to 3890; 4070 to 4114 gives 1.29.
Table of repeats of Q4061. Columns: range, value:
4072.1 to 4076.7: 12.1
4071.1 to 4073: 12.1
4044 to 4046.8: 12.5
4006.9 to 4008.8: 13.5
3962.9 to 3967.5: 6.49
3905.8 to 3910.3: 11.1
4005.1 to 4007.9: 13.5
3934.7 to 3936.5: 6.53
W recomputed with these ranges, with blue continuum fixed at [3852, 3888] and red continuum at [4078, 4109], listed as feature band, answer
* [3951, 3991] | 0.135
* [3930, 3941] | 0.363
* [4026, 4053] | -0.233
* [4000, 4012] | -0.218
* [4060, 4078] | -0.177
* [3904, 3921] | -0.142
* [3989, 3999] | -0.174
